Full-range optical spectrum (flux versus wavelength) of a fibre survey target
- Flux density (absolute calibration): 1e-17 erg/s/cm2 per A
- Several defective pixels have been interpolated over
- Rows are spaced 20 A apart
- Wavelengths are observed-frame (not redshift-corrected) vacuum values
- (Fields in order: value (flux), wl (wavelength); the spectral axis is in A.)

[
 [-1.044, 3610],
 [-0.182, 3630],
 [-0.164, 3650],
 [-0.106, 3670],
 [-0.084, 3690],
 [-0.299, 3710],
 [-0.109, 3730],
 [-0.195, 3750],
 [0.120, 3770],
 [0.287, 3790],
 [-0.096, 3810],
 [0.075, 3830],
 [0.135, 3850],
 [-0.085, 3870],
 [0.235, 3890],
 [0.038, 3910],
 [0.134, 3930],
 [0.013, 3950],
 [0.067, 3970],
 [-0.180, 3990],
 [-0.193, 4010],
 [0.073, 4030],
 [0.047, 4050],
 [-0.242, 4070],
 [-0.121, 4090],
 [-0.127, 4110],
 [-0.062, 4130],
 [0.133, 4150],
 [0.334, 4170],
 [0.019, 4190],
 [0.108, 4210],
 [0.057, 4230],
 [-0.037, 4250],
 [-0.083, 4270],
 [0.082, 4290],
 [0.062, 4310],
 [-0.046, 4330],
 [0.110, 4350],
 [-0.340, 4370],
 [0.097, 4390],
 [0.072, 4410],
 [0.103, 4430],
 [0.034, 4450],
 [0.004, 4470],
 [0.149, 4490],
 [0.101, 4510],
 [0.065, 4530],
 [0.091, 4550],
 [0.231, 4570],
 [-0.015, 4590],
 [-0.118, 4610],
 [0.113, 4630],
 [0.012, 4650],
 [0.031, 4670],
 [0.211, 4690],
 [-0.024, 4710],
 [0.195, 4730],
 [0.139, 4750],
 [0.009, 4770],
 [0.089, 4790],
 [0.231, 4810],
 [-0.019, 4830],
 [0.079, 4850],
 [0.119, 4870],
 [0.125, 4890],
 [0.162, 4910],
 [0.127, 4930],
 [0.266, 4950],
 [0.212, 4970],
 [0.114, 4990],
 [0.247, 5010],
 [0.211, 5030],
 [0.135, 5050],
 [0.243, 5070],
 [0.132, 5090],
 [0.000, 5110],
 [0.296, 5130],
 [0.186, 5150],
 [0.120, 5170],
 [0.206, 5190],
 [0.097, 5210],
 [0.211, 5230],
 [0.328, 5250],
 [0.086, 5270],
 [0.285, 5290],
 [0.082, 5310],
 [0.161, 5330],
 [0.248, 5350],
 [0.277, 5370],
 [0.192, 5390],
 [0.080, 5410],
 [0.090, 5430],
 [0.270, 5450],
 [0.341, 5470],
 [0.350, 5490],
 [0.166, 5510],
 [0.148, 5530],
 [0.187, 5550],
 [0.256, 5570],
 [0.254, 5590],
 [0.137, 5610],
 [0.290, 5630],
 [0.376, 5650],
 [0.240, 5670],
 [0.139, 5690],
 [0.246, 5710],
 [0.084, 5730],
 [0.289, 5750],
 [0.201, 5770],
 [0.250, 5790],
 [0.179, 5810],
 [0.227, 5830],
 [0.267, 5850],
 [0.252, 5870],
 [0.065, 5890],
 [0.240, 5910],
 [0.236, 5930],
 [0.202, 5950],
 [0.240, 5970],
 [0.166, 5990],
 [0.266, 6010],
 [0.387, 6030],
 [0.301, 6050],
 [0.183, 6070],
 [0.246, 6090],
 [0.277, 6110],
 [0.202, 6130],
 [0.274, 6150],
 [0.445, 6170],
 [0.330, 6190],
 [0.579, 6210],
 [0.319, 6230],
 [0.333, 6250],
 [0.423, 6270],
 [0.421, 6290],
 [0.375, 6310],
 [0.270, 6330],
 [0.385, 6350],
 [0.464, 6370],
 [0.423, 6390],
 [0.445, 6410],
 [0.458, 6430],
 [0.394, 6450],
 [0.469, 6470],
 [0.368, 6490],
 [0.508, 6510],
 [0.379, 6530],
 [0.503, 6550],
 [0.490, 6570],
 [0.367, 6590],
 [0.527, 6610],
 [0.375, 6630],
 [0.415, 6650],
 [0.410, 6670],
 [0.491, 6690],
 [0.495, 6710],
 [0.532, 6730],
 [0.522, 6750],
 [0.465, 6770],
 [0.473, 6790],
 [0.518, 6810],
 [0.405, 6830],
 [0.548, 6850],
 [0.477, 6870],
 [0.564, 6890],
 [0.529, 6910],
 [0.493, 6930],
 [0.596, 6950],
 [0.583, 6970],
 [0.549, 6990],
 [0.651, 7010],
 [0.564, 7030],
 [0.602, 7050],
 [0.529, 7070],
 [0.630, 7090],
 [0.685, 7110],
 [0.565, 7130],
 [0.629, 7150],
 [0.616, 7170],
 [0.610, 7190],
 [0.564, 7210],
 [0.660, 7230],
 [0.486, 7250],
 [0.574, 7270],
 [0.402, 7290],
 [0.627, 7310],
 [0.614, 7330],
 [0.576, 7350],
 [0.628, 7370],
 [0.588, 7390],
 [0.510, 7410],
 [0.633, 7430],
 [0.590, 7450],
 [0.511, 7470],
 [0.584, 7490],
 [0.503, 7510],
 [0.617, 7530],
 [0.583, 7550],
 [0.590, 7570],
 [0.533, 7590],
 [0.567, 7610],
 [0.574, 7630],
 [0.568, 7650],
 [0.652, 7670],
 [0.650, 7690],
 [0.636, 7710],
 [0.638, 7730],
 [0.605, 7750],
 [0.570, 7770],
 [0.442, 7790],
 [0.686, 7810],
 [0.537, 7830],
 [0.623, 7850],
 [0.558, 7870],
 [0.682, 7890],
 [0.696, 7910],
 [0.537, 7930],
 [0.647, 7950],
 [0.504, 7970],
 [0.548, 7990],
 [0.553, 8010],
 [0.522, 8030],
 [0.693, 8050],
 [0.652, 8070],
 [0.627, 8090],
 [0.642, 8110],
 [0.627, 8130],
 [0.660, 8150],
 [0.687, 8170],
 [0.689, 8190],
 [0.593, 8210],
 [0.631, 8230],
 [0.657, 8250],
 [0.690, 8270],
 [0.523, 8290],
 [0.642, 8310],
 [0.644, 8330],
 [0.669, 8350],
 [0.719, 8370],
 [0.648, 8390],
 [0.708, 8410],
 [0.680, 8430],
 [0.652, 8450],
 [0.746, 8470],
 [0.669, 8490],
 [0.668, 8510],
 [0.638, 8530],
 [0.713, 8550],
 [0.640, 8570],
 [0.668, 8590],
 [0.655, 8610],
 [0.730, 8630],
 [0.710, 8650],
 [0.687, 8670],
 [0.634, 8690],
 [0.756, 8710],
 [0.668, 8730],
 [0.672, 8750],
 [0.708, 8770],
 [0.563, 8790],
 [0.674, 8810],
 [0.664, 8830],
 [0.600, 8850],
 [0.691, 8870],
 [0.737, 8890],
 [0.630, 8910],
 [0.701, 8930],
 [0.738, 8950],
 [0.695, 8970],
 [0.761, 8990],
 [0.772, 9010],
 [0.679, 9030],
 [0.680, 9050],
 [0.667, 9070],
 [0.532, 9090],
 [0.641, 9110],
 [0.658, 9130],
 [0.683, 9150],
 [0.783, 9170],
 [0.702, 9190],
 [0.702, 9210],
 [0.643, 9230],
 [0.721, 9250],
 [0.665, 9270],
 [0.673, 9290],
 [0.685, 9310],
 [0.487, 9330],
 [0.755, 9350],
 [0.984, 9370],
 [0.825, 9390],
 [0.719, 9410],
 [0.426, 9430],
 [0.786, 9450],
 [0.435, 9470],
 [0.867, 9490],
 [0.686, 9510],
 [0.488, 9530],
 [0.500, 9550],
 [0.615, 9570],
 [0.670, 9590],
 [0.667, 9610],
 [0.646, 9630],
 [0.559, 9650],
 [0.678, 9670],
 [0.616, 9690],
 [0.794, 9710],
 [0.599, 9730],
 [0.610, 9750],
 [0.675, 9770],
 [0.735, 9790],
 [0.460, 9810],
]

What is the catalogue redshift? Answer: 0.542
